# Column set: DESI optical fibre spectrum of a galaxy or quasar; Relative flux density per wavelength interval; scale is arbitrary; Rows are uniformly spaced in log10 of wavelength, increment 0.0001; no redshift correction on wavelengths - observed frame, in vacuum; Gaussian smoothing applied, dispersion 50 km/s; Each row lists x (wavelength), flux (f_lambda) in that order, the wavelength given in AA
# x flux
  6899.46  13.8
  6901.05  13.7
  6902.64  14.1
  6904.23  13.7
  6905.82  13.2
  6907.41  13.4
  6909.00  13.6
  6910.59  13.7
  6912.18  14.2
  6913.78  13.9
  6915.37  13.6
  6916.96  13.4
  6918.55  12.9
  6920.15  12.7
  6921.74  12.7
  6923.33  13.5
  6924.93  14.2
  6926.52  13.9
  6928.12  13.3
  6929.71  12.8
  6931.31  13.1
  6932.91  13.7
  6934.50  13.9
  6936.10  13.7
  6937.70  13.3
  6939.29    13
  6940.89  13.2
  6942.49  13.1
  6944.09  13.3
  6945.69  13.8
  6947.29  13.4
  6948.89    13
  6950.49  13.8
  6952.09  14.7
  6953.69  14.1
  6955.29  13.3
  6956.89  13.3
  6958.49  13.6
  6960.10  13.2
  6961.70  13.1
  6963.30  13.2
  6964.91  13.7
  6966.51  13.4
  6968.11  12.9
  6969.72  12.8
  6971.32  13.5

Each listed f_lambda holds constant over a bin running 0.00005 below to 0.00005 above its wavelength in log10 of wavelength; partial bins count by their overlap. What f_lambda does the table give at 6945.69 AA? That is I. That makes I 13.8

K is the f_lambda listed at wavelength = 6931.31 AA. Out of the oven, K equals 13.1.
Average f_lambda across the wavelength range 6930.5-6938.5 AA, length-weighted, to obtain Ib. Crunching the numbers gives 13.5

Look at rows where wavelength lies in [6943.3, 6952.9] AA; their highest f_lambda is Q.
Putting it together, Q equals 14.7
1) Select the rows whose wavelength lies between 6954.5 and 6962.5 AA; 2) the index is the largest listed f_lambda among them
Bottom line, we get 13.6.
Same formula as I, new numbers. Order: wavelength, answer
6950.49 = 13.8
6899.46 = 13.8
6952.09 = 14.7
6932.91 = 13.7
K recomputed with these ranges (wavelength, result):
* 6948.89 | 13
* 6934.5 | 13.9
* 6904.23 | 13.7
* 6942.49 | 13.1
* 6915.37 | 13.6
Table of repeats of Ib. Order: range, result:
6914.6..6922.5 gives 13.1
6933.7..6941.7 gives 13.4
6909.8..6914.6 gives 13.9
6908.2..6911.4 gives 13.7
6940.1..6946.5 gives 13.3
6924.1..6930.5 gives 13.5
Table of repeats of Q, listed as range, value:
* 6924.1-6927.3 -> 14.2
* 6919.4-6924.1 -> 13.5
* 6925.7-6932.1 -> 13.9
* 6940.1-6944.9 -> 13.3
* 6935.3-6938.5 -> 13.7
